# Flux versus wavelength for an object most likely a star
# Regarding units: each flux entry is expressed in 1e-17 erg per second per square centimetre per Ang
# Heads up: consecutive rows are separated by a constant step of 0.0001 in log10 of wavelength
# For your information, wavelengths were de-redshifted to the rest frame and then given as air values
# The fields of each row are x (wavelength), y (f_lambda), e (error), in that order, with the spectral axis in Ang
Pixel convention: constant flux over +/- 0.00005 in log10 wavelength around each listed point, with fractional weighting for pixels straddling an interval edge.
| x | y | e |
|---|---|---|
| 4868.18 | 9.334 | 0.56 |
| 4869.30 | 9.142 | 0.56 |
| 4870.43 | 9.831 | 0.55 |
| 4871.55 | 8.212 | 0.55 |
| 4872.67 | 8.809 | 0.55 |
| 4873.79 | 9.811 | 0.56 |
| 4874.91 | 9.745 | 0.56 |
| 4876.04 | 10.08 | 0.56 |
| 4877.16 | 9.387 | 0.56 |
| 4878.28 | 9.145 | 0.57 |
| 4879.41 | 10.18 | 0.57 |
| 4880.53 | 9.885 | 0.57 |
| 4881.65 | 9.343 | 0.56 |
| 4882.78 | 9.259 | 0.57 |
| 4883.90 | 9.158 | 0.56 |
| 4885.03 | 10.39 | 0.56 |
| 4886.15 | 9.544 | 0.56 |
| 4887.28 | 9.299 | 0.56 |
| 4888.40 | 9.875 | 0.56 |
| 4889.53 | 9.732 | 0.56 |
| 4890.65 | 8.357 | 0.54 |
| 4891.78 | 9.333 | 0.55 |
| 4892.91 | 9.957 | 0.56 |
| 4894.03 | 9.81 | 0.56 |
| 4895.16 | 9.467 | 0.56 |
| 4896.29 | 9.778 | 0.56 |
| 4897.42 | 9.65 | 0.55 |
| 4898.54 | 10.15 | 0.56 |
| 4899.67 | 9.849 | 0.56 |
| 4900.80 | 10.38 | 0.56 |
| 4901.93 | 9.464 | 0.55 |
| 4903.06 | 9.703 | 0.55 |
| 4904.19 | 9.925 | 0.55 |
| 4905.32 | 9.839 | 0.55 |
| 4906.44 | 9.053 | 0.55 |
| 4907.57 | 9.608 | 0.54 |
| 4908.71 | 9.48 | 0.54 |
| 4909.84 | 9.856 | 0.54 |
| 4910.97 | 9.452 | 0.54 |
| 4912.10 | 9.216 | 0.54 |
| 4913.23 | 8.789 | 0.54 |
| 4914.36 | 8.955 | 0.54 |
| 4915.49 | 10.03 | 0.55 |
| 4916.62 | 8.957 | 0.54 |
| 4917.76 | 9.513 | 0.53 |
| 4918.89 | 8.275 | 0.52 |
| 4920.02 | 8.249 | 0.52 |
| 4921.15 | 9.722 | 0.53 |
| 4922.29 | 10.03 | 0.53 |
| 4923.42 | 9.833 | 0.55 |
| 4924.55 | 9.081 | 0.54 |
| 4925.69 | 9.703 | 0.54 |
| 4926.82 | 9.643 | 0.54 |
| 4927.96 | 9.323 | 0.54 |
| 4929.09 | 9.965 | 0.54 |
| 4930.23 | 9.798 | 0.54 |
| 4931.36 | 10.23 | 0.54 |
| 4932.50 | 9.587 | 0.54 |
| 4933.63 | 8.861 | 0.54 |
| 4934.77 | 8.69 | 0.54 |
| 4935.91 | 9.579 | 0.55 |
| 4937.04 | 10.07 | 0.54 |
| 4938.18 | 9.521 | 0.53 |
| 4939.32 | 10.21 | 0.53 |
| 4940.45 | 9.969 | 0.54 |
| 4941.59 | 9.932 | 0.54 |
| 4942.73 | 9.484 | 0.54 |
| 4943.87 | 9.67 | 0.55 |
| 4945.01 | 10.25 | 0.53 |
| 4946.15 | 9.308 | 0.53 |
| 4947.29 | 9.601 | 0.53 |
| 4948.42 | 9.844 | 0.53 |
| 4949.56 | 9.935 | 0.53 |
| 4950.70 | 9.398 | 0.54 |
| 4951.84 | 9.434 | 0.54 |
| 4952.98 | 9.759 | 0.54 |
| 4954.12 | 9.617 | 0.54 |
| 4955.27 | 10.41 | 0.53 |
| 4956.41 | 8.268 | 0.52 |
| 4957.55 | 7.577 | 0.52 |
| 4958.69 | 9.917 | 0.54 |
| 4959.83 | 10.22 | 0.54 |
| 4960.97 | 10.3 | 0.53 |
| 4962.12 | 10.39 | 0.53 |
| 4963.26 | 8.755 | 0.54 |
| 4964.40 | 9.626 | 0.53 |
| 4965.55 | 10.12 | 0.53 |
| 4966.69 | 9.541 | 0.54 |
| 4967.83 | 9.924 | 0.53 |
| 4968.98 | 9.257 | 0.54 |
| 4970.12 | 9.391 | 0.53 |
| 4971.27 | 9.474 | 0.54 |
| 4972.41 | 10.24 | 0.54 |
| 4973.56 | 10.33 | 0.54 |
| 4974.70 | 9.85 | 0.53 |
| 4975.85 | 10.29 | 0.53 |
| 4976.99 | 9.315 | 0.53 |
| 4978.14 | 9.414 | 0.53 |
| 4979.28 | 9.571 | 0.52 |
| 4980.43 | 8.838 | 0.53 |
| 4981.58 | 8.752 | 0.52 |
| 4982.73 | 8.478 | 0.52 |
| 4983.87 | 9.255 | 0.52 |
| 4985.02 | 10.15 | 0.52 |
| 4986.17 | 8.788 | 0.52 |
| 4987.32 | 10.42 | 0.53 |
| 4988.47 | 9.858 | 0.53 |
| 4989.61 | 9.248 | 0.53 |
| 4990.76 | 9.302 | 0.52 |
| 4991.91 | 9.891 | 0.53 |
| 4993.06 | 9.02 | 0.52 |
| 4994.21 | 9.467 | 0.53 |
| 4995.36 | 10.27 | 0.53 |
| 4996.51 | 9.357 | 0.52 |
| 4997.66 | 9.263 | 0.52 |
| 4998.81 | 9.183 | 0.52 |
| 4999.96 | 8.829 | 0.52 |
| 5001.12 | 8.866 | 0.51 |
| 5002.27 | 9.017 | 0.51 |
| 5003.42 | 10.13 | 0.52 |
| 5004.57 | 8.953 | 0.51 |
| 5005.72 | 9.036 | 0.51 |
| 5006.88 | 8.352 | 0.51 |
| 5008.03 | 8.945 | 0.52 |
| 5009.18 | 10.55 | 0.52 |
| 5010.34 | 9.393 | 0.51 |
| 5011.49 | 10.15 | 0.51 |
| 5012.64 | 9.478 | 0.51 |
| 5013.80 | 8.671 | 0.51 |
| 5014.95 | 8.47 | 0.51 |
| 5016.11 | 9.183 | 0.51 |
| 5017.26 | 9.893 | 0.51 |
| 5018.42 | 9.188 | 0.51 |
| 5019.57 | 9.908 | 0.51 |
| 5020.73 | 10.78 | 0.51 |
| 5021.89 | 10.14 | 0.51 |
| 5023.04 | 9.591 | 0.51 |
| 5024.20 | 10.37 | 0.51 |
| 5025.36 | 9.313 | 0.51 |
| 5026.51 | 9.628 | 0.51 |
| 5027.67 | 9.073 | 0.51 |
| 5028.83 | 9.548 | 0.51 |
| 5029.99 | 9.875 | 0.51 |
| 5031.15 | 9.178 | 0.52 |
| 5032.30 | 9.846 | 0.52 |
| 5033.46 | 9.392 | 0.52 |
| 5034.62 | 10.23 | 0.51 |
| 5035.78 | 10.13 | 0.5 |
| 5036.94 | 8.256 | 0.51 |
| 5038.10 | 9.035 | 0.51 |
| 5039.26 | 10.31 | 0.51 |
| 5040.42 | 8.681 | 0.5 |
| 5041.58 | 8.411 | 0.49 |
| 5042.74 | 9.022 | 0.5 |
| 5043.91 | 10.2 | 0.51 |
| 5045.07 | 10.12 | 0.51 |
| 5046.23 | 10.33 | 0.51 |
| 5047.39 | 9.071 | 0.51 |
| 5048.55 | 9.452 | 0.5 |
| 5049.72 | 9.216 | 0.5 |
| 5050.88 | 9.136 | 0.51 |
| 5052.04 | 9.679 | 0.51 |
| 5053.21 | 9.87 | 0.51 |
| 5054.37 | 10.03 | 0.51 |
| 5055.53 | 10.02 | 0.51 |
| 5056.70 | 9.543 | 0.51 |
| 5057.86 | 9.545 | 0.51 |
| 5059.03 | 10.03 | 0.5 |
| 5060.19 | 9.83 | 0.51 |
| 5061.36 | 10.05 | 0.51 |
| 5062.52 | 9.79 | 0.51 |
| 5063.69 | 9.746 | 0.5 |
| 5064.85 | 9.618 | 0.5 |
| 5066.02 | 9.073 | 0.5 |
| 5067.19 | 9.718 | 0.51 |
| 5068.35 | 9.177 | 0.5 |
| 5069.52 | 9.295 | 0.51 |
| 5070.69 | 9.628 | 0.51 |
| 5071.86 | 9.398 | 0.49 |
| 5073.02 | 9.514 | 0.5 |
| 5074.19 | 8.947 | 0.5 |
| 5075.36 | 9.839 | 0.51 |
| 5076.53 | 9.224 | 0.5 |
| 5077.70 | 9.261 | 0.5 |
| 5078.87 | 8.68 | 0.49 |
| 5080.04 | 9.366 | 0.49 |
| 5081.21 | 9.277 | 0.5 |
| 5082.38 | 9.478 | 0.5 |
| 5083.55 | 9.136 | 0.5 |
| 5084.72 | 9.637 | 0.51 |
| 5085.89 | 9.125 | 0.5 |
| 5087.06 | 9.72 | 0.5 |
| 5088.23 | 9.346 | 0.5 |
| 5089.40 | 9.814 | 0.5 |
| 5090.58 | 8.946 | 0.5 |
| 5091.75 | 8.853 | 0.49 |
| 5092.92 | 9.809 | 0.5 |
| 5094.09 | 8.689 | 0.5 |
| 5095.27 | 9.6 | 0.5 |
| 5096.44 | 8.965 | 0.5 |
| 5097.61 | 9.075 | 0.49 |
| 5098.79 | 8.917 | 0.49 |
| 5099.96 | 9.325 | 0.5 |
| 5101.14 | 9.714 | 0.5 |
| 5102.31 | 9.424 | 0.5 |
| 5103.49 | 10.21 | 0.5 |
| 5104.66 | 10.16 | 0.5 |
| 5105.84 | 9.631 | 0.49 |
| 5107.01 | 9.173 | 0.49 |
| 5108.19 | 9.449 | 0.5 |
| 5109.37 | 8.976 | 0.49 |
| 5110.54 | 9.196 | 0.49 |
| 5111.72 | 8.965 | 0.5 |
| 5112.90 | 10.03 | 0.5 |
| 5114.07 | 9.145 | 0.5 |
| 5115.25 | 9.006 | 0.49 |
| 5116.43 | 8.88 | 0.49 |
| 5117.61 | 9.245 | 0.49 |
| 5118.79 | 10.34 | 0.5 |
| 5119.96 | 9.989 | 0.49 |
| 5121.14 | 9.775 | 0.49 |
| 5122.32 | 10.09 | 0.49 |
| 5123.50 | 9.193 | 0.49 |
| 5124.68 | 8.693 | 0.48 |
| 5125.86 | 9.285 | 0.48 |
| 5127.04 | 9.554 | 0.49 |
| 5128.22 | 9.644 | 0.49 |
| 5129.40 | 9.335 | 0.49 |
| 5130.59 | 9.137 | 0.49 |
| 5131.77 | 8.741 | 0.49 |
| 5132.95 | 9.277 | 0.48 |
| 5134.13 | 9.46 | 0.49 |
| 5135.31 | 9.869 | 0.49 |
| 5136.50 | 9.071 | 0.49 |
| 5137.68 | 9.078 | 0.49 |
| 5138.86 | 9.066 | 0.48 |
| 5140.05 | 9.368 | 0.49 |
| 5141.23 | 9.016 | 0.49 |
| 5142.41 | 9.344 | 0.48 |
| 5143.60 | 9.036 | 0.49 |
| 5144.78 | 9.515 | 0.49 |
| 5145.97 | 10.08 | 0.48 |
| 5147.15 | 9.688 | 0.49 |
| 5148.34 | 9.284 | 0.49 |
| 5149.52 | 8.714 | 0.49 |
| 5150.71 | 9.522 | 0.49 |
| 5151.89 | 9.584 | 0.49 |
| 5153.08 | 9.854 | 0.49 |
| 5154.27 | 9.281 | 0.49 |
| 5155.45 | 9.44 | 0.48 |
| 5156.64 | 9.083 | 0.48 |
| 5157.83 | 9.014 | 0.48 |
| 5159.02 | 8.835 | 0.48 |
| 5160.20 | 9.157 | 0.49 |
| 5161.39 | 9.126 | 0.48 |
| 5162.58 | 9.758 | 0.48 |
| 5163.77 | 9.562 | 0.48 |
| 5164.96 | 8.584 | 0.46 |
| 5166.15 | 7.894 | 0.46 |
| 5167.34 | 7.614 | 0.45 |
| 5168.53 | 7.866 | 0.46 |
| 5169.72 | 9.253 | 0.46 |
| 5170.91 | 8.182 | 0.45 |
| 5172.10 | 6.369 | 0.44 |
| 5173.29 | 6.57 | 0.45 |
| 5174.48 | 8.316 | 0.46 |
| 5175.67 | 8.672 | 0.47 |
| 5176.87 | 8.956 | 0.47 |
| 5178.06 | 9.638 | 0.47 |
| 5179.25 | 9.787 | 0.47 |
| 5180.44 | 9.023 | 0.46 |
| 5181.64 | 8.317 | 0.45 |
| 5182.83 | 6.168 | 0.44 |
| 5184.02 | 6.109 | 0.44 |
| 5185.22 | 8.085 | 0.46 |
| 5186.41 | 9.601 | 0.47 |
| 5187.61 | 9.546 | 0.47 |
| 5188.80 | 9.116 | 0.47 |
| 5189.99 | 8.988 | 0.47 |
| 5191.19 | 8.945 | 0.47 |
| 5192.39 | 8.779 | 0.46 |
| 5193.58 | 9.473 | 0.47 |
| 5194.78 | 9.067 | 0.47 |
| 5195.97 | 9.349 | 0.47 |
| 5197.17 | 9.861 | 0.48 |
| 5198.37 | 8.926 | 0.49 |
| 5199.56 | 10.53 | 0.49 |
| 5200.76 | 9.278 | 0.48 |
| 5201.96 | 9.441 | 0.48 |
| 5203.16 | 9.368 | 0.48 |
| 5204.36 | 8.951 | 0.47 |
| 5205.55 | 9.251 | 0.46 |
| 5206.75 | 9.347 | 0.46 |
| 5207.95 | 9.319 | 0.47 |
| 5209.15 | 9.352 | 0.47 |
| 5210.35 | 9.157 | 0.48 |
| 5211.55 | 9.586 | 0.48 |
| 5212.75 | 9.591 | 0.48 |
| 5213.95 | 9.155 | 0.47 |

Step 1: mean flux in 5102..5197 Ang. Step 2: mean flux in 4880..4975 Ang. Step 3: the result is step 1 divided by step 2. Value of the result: 0.9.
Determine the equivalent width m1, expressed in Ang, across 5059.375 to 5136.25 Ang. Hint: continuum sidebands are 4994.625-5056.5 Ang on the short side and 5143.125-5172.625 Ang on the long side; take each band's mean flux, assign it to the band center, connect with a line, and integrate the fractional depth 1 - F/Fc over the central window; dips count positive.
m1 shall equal -1.65 Ang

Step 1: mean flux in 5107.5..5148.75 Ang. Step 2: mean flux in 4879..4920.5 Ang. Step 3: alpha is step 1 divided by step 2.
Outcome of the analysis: 1.0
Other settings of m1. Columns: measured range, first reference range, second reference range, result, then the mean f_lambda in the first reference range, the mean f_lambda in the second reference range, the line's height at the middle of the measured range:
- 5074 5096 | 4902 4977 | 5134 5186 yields -0.6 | 9.58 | 8.82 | 9.08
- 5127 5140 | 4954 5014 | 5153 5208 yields -0.4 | 9.47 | 8.83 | 8.98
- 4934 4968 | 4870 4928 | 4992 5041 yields -0.6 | 9.5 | 9.46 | 9.48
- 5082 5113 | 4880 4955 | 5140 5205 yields -0.9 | 9.57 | 8.92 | 9.11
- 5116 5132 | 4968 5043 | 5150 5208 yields -0.7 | 9.46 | 8.87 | 9.06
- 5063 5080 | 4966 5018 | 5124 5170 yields -0.1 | 9.42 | 9.17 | 9.29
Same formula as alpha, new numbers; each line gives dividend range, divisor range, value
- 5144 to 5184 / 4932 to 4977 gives 0.91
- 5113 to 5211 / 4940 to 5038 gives 0.95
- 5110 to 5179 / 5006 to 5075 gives 0.95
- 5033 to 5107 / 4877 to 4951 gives 0.99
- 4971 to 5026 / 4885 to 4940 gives 0.99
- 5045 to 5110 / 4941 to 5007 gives 1.00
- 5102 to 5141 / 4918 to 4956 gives 0.98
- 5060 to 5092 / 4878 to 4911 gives 0.98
